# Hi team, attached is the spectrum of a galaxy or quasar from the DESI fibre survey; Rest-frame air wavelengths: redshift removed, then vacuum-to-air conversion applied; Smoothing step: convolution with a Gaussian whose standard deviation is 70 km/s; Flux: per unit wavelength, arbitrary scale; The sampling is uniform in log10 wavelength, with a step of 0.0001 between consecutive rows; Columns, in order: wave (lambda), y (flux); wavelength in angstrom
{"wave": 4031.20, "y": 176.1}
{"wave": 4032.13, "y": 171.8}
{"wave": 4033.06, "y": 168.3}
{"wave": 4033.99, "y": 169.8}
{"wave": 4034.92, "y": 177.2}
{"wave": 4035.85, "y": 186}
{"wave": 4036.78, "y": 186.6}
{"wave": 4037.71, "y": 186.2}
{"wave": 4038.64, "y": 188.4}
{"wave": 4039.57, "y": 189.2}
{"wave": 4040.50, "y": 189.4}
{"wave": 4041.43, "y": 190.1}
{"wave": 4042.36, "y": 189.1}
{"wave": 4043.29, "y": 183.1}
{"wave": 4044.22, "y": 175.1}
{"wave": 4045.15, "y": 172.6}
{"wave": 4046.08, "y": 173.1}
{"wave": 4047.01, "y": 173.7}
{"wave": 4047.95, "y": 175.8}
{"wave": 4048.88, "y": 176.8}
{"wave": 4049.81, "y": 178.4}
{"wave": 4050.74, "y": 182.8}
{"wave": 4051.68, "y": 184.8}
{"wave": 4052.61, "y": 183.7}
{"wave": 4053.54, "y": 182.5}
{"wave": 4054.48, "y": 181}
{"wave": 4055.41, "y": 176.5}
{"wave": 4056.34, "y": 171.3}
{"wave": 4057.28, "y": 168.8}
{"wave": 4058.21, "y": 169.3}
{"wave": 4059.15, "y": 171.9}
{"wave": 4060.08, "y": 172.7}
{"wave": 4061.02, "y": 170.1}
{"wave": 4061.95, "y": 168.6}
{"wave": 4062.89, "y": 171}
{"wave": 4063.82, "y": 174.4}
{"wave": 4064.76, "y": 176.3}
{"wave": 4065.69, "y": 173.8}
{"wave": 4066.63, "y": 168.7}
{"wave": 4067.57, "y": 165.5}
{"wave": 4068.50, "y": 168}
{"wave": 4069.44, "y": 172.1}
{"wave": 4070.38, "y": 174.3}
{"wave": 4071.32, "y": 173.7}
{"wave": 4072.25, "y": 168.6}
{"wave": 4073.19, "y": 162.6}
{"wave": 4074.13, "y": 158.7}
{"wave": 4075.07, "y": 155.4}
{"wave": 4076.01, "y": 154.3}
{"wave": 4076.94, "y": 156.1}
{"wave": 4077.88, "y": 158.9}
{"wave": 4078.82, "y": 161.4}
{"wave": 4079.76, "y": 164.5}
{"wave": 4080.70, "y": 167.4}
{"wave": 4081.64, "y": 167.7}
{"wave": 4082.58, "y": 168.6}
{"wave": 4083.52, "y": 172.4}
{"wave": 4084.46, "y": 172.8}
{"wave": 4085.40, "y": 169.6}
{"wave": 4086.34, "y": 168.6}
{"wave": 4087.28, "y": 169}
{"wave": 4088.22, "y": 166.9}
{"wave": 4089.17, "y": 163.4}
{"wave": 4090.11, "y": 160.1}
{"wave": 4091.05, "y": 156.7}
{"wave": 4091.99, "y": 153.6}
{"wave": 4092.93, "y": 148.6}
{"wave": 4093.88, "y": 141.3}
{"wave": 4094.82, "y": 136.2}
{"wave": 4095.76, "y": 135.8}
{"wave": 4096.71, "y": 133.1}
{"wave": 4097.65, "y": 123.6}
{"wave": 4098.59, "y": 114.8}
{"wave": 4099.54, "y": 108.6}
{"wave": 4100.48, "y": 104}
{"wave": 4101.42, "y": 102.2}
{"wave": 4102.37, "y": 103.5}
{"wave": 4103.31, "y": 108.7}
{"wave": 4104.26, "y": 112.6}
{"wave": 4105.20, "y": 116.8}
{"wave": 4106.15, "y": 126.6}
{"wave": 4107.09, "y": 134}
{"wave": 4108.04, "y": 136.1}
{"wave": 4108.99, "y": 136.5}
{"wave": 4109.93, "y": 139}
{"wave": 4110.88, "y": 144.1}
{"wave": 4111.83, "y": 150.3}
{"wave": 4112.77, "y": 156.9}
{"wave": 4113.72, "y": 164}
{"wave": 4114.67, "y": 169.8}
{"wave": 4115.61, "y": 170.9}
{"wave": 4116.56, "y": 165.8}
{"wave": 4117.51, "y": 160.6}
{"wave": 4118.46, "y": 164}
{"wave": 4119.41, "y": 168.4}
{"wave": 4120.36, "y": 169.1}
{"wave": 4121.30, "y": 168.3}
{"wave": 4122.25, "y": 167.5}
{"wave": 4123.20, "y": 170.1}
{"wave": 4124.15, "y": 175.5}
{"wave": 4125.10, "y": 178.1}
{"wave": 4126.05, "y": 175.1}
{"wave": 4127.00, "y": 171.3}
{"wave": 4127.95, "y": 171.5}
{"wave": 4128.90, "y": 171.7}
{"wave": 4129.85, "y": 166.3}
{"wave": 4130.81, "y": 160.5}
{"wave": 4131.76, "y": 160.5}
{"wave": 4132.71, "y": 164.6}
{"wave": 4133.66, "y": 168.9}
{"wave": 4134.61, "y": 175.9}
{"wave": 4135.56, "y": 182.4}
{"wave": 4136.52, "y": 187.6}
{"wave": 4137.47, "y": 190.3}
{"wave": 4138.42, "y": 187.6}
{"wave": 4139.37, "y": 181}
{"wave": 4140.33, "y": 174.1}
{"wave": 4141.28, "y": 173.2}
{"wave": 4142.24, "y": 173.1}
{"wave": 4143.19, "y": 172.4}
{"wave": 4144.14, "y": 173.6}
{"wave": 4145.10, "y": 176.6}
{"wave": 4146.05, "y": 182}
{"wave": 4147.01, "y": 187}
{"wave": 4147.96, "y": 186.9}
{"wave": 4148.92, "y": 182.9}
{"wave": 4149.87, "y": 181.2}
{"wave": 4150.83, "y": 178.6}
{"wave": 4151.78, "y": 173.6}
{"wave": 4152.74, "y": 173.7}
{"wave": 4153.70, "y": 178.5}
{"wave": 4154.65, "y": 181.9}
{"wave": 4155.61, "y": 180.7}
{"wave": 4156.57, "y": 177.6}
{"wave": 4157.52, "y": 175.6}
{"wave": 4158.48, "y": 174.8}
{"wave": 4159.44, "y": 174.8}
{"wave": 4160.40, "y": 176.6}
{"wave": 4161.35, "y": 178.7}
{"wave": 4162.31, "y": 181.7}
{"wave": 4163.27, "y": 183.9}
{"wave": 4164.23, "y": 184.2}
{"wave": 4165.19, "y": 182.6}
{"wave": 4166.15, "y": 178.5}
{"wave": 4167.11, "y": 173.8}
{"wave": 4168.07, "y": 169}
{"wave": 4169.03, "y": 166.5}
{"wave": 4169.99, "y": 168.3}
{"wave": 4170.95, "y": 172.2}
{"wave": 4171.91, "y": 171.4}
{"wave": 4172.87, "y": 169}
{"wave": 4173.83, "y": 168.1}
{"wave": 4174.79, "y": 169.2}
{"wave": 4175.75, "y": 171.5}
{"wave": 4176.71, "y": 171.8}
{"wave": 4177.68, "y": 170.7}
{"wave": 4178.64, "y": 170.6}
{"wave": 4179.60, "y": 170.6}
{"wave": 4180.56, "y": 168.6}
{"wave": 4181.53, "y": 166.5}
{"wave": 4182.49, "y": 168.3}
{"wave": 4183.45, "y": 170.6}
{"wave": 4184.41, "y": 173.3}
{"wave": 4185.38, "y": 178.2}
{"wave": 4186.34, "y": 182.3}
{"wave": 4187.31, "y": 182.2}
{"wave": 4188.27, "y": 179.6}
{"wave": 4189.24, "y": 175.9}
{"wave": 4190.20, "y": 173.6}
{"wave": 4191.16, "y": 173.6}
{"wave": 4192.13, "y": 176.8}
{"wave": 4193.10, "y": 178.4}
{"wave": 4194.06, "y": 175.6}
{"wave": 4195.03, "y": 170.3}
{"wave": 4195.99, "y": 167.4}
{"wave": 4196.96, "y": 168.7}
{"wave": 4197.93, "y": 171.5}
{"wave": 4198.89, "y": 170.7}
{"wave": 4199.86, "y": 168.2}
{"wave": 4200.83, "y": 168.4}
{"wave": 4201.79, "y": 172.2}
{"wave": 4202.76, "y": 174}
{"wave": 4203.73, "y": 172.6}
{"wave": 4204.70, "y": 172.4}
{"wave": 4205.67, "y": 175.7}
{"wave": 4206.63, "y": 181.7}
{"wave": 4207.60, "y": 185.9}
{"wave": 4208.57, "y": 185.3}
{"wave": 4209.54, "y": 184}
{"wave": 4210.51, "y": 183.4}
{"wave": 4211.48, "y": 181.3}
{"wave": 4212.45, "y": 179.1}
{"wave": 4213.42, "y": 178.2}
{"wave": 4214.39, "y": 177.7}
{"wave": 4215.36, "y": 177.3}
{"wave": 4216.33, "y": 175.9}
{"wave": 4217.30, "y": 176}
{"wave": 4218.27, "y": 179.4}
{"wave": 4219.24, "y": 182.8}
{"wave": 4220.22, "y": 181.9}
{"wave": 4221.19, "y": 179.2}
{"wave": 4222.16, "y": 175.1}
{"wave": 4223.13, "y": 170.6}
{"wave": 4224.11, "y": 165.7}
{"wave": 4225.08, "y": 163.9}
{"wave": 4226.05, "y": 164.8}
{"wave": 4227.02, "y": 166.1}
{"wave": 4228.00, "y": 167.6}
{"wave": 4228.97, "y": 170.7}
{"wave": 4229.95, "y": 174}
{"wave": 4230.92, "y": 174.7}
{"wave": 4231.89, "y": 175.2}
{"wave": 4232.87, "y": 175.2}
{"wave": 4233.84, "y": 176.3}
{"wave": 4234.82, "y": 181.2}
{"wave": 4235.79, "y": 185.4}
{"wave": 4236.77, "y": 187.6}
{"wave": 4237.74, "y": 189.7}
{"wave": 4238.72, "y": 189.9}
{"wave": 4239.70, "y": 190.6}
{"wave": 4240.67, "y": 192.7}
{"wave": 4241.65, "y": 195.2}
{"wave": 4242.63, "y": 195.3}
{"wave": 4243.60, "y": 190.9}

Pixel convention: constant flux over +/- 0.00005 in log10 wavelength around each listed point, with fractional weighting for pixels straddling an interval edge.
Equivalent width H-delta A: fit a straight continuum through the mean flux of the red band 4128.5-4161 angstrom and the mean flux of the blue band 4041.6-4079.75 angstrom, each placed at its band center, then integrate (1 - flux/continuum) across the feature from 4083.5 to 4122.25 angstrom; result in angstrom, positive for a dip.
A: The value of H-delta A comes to 6.4 angstrom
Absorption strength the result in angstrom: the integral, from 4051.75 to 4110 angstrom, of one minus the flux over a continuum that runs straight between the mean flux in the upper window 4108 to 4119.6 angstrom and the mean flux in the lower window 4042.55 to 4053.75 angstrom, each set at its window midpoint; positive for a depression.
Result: 4.54 angstrom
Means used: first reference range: 179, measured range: 155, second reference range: 156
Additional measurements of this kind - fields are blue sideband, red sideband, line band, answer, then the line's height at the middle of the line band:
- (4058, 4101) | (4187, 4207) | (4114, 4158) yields -2.2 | 166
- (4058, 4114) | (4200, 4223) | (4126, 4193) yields -3.2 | 167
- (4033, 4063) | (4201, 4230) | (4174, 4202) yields 0.6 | 176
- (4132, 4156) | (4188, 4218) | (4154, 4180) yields 0.4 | 178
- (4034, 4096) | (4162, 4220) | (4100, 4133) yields 4.0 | 172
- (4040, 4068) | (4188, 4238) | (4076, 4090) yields 0.8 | 176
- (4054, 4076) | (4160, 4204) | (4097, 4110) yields 4.0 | 171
